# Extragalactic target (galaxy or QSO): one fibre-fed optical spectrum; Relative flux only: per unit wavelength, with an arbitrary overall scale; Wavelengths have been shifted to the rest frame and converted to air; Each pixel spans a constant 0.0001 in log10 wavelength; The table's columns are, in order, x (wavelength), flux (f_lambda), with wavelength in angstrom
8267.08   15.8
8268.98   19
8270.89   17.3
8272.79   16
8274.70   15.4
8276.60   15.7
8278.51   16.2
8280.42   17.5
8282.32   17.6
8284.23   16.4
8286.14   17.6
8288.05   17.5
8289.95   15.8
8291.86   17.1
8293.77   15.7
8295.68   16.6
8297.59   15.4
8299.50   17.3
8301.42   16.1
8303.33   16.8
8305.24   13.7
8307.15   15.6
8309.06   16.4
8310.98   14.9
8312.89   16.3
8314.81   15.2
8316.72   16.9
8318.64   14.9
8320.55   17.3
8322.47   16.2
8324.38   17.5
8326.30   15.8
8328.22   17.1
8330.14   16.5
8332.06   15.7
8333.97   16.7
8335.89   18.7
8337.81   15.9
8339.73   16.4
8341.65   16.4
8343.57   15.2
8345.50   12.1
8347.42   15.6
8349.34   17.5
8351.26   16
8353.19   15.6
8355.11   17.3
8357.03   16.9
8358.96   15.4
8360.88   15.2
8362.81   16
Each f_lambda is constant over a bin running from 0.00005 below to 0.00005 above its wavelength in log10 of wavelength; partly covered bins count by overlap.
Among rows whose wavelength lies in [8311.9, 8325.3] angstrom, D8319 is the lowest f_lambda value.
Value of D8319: 14.9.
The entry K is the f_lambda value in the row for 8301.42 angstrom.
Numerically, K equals 16.1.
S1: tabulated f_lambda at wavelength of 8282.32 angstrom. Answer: 17.6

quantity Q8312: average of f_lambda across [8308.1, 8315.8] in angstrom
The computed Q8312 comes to 15.7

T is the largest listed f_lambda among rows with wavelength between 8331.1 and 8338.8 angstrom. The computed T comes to 18.7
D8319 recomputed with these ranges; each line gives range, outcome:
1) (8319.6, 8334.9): 15.7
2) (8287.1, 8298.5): 15.4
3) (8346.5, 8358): 15.6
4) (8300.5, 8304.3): 16.1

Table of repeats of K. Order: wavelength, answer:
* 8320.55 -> 17.3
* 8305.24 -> 13.7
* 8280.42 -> 17.5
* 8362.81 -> 16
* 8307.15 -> 15.6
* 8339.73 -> 16.4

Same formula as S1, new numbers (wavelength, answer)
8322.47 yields 16.2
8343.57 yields 15.2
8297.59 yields 15.4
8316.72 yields 16.9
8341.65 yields 16.4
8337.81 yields 15.9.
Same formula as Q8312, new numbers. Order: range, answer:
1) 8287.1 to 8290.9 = 16.7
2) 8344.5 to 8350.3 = 15.1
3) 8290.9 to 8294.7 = 16.4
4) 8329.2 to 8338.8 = 16.7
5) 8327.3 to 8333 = 16.4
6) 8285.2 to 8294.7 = 16.8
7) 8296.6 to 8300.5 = 16.3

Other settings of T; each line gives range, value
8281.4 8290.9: 17.6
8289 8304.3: 17.3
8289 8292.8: 17.1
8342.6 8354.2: 17.5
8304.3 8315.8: 16.4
